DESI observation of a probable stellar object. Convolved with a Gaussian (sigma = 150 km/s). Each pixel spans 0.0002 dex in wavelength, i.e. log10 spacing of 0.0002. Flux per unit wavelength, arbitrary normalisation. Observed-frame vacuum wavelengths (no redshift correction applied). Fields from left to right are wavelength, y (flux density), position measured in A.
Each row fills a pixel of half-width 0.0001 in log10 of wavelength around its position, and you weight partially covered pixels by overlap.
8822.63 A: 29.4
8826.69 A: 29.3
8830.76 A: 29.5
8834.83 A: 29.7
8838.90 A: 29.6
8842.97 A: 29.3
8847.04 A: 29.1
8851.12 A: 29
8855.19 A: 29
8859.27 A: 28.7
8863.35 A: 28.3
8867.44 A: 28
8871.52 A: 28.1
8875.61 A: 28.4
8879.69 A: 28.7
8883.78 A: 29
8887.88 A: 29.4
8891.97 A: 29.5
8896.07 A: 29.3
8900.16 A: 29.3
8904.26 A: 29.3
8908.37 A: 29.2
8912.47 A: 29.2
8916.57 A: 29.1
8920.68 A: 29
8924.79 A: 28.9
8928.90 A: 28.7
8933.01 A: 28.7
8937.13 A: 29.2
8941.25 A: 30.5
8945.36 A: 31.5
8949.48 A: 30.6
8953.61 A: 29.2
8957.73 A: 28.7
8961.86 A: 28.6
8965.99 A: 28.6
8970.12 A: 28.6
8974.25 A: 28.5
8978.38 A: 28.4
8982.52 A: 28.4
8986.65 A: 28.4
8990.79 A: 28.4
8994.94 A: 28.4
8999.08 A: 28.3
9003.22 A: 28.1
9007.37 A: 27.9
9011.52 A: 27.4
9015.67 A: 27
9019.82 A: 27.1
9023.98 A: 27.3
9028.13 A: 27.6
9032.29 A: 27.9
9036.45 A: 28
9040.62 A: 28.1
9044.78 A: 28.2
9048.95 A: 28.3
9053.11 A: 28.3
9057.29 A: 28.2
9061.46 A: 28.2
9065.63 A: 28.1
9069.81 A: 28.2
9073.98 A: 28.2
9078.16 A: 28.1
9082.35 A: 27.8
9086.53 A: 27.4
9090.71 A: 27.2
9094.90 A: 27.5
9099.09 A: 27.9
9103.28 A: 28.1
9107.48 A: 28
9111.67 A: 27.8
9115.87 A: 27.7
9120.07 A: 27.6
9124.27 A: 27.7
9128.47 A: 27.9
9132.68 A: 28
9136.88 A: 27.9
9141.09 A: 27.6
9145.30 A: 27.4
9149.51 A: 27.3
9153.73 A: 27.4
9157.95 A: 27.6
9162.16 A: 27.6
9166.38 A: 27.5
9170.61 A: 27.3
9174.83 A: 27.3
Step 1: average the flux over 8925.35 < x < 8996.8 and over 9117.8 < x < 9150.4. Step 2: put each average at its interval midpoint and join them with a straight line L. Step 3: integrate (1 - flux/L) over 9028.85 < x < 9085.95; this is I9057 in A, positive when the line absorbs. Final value 0.4 A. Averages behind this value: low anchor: 29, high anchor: 27.7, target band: 28.1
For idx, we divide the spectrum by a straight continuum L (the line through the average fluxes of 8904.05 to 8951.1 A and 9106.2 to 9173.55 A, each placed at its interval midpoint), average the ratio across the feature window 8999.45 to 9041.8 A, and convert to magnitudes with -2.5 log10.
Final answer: 0.04 mag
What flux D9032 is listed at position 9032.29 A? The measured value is 27.9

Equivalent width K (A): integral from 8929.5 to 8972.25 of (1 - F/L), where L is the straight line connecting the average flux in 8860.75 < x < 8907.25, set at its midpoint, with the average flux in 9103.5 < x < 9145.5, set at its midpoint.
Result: -1.3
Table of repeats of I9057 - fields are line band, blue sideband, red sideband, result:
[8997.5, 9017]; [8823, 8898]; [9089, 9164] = 0.36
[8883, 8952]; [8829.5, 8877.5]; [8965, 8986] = -1.83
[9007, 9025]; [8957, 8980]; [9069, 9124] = 0.63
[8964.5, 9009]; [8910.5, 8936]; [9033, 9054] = 0.25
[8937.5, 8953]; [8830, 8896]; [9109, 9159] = -1.07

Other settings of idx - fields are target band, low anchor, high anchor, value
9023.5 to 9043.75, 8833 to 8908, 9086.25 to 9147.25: 0.01 mag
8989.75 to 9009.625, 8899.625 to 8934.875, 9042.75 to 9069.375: 0.01 mag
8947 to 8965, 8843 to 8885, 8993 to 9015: -0.04 mag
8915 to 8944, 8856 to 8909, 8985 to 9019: -0.03 mag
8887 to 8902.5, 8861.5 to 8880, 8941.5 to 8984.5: -0.03 mag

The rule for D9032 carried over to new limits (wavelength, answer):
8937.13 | 29.2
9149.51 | 27.3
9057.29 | 28.2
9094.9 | 27.5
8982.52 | 28.4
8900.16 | 29.3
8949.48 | 30.6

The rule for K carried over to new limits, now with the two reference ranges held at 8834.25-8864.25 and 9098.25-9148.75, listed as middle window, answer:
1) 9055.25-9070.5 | -0.1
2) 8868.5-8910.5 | -0.1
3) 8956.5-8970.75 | 0.0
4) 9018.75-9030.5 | 0.4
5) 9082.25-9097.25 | 0.3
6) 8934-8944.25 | -0.4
